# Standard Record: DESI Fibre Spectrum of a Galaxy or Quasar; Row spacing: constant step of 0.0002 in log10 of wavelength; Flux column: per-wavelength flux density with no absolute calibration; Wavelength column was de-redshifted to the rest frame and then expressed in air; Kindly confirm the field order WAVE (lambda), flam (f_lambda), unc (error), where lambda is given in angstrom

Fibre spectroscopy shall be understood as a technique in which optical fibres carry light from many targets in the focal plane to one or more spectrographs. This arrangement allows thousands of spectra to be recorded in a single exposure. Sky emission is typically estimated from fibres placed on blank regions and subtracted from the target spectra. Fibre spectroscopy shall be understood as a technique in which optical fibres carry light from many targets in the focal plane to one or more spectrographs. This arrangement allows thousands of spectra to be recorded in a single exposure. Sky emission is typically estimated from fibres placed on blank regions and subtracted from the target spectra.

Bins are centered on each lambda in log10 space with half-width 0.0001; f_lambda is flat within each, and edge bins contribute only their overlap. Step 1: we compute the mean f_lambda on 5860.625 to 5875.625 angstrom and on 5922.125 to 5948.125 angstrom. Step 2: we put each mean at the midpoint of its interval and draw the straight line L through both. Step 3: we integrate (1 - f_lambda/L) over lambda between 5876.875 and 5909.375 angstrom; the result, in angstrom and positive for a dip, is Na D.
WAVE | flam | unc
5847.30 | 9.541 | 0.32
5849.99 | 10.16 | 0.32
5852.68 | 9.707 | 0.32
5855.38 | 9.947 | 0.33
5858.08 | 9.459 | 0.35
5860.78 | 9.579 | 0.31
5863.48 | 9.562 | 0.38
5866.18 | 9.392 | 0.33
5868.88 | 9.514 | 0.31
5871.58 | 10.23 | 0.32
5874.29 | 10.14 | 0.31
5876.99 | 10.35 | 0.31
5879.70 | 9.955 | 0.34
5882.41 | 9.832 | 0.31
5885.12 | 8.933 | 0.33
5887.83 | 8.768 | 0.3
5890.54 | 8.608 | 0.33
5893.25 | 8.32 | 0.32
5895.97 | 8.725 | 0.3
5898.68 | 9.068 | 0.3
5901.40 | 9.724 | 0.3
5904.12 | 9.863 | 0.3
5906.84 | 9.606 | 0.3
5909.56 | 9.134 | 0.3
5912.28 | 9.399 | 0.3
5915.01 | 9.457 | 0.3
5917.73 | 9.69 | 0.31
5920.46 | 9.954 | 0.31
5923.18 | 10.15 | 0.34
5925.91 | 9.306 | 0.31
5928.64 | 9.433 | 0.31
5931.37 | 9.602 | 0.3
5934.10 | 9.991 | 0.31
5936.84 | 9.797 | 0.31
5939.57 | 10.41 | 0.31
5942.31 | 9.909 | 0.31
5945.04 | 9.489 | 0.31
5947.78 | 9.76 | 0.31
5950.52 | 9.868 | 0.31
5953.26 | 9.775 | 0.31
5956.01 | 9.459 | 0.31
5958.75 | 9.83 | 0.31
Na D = 1.6 angstrom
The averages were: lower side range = 9.75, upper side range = 9.78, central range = 9.27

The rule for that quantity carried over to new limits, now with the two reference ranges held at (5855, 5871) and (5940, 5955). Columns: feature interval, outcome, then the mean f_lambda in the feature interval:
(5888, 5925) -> 1.33 angstrom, 9.34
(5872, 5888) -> -0.23 angstrom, 9.76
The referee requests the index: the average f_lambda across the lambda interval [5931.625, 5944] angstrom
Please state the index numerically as 9.98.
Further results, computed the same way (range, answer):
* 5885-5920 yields 9.21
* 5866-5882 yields 9.96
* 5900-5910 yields 9.62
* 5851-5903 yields 9.47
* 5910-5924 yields 9.68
